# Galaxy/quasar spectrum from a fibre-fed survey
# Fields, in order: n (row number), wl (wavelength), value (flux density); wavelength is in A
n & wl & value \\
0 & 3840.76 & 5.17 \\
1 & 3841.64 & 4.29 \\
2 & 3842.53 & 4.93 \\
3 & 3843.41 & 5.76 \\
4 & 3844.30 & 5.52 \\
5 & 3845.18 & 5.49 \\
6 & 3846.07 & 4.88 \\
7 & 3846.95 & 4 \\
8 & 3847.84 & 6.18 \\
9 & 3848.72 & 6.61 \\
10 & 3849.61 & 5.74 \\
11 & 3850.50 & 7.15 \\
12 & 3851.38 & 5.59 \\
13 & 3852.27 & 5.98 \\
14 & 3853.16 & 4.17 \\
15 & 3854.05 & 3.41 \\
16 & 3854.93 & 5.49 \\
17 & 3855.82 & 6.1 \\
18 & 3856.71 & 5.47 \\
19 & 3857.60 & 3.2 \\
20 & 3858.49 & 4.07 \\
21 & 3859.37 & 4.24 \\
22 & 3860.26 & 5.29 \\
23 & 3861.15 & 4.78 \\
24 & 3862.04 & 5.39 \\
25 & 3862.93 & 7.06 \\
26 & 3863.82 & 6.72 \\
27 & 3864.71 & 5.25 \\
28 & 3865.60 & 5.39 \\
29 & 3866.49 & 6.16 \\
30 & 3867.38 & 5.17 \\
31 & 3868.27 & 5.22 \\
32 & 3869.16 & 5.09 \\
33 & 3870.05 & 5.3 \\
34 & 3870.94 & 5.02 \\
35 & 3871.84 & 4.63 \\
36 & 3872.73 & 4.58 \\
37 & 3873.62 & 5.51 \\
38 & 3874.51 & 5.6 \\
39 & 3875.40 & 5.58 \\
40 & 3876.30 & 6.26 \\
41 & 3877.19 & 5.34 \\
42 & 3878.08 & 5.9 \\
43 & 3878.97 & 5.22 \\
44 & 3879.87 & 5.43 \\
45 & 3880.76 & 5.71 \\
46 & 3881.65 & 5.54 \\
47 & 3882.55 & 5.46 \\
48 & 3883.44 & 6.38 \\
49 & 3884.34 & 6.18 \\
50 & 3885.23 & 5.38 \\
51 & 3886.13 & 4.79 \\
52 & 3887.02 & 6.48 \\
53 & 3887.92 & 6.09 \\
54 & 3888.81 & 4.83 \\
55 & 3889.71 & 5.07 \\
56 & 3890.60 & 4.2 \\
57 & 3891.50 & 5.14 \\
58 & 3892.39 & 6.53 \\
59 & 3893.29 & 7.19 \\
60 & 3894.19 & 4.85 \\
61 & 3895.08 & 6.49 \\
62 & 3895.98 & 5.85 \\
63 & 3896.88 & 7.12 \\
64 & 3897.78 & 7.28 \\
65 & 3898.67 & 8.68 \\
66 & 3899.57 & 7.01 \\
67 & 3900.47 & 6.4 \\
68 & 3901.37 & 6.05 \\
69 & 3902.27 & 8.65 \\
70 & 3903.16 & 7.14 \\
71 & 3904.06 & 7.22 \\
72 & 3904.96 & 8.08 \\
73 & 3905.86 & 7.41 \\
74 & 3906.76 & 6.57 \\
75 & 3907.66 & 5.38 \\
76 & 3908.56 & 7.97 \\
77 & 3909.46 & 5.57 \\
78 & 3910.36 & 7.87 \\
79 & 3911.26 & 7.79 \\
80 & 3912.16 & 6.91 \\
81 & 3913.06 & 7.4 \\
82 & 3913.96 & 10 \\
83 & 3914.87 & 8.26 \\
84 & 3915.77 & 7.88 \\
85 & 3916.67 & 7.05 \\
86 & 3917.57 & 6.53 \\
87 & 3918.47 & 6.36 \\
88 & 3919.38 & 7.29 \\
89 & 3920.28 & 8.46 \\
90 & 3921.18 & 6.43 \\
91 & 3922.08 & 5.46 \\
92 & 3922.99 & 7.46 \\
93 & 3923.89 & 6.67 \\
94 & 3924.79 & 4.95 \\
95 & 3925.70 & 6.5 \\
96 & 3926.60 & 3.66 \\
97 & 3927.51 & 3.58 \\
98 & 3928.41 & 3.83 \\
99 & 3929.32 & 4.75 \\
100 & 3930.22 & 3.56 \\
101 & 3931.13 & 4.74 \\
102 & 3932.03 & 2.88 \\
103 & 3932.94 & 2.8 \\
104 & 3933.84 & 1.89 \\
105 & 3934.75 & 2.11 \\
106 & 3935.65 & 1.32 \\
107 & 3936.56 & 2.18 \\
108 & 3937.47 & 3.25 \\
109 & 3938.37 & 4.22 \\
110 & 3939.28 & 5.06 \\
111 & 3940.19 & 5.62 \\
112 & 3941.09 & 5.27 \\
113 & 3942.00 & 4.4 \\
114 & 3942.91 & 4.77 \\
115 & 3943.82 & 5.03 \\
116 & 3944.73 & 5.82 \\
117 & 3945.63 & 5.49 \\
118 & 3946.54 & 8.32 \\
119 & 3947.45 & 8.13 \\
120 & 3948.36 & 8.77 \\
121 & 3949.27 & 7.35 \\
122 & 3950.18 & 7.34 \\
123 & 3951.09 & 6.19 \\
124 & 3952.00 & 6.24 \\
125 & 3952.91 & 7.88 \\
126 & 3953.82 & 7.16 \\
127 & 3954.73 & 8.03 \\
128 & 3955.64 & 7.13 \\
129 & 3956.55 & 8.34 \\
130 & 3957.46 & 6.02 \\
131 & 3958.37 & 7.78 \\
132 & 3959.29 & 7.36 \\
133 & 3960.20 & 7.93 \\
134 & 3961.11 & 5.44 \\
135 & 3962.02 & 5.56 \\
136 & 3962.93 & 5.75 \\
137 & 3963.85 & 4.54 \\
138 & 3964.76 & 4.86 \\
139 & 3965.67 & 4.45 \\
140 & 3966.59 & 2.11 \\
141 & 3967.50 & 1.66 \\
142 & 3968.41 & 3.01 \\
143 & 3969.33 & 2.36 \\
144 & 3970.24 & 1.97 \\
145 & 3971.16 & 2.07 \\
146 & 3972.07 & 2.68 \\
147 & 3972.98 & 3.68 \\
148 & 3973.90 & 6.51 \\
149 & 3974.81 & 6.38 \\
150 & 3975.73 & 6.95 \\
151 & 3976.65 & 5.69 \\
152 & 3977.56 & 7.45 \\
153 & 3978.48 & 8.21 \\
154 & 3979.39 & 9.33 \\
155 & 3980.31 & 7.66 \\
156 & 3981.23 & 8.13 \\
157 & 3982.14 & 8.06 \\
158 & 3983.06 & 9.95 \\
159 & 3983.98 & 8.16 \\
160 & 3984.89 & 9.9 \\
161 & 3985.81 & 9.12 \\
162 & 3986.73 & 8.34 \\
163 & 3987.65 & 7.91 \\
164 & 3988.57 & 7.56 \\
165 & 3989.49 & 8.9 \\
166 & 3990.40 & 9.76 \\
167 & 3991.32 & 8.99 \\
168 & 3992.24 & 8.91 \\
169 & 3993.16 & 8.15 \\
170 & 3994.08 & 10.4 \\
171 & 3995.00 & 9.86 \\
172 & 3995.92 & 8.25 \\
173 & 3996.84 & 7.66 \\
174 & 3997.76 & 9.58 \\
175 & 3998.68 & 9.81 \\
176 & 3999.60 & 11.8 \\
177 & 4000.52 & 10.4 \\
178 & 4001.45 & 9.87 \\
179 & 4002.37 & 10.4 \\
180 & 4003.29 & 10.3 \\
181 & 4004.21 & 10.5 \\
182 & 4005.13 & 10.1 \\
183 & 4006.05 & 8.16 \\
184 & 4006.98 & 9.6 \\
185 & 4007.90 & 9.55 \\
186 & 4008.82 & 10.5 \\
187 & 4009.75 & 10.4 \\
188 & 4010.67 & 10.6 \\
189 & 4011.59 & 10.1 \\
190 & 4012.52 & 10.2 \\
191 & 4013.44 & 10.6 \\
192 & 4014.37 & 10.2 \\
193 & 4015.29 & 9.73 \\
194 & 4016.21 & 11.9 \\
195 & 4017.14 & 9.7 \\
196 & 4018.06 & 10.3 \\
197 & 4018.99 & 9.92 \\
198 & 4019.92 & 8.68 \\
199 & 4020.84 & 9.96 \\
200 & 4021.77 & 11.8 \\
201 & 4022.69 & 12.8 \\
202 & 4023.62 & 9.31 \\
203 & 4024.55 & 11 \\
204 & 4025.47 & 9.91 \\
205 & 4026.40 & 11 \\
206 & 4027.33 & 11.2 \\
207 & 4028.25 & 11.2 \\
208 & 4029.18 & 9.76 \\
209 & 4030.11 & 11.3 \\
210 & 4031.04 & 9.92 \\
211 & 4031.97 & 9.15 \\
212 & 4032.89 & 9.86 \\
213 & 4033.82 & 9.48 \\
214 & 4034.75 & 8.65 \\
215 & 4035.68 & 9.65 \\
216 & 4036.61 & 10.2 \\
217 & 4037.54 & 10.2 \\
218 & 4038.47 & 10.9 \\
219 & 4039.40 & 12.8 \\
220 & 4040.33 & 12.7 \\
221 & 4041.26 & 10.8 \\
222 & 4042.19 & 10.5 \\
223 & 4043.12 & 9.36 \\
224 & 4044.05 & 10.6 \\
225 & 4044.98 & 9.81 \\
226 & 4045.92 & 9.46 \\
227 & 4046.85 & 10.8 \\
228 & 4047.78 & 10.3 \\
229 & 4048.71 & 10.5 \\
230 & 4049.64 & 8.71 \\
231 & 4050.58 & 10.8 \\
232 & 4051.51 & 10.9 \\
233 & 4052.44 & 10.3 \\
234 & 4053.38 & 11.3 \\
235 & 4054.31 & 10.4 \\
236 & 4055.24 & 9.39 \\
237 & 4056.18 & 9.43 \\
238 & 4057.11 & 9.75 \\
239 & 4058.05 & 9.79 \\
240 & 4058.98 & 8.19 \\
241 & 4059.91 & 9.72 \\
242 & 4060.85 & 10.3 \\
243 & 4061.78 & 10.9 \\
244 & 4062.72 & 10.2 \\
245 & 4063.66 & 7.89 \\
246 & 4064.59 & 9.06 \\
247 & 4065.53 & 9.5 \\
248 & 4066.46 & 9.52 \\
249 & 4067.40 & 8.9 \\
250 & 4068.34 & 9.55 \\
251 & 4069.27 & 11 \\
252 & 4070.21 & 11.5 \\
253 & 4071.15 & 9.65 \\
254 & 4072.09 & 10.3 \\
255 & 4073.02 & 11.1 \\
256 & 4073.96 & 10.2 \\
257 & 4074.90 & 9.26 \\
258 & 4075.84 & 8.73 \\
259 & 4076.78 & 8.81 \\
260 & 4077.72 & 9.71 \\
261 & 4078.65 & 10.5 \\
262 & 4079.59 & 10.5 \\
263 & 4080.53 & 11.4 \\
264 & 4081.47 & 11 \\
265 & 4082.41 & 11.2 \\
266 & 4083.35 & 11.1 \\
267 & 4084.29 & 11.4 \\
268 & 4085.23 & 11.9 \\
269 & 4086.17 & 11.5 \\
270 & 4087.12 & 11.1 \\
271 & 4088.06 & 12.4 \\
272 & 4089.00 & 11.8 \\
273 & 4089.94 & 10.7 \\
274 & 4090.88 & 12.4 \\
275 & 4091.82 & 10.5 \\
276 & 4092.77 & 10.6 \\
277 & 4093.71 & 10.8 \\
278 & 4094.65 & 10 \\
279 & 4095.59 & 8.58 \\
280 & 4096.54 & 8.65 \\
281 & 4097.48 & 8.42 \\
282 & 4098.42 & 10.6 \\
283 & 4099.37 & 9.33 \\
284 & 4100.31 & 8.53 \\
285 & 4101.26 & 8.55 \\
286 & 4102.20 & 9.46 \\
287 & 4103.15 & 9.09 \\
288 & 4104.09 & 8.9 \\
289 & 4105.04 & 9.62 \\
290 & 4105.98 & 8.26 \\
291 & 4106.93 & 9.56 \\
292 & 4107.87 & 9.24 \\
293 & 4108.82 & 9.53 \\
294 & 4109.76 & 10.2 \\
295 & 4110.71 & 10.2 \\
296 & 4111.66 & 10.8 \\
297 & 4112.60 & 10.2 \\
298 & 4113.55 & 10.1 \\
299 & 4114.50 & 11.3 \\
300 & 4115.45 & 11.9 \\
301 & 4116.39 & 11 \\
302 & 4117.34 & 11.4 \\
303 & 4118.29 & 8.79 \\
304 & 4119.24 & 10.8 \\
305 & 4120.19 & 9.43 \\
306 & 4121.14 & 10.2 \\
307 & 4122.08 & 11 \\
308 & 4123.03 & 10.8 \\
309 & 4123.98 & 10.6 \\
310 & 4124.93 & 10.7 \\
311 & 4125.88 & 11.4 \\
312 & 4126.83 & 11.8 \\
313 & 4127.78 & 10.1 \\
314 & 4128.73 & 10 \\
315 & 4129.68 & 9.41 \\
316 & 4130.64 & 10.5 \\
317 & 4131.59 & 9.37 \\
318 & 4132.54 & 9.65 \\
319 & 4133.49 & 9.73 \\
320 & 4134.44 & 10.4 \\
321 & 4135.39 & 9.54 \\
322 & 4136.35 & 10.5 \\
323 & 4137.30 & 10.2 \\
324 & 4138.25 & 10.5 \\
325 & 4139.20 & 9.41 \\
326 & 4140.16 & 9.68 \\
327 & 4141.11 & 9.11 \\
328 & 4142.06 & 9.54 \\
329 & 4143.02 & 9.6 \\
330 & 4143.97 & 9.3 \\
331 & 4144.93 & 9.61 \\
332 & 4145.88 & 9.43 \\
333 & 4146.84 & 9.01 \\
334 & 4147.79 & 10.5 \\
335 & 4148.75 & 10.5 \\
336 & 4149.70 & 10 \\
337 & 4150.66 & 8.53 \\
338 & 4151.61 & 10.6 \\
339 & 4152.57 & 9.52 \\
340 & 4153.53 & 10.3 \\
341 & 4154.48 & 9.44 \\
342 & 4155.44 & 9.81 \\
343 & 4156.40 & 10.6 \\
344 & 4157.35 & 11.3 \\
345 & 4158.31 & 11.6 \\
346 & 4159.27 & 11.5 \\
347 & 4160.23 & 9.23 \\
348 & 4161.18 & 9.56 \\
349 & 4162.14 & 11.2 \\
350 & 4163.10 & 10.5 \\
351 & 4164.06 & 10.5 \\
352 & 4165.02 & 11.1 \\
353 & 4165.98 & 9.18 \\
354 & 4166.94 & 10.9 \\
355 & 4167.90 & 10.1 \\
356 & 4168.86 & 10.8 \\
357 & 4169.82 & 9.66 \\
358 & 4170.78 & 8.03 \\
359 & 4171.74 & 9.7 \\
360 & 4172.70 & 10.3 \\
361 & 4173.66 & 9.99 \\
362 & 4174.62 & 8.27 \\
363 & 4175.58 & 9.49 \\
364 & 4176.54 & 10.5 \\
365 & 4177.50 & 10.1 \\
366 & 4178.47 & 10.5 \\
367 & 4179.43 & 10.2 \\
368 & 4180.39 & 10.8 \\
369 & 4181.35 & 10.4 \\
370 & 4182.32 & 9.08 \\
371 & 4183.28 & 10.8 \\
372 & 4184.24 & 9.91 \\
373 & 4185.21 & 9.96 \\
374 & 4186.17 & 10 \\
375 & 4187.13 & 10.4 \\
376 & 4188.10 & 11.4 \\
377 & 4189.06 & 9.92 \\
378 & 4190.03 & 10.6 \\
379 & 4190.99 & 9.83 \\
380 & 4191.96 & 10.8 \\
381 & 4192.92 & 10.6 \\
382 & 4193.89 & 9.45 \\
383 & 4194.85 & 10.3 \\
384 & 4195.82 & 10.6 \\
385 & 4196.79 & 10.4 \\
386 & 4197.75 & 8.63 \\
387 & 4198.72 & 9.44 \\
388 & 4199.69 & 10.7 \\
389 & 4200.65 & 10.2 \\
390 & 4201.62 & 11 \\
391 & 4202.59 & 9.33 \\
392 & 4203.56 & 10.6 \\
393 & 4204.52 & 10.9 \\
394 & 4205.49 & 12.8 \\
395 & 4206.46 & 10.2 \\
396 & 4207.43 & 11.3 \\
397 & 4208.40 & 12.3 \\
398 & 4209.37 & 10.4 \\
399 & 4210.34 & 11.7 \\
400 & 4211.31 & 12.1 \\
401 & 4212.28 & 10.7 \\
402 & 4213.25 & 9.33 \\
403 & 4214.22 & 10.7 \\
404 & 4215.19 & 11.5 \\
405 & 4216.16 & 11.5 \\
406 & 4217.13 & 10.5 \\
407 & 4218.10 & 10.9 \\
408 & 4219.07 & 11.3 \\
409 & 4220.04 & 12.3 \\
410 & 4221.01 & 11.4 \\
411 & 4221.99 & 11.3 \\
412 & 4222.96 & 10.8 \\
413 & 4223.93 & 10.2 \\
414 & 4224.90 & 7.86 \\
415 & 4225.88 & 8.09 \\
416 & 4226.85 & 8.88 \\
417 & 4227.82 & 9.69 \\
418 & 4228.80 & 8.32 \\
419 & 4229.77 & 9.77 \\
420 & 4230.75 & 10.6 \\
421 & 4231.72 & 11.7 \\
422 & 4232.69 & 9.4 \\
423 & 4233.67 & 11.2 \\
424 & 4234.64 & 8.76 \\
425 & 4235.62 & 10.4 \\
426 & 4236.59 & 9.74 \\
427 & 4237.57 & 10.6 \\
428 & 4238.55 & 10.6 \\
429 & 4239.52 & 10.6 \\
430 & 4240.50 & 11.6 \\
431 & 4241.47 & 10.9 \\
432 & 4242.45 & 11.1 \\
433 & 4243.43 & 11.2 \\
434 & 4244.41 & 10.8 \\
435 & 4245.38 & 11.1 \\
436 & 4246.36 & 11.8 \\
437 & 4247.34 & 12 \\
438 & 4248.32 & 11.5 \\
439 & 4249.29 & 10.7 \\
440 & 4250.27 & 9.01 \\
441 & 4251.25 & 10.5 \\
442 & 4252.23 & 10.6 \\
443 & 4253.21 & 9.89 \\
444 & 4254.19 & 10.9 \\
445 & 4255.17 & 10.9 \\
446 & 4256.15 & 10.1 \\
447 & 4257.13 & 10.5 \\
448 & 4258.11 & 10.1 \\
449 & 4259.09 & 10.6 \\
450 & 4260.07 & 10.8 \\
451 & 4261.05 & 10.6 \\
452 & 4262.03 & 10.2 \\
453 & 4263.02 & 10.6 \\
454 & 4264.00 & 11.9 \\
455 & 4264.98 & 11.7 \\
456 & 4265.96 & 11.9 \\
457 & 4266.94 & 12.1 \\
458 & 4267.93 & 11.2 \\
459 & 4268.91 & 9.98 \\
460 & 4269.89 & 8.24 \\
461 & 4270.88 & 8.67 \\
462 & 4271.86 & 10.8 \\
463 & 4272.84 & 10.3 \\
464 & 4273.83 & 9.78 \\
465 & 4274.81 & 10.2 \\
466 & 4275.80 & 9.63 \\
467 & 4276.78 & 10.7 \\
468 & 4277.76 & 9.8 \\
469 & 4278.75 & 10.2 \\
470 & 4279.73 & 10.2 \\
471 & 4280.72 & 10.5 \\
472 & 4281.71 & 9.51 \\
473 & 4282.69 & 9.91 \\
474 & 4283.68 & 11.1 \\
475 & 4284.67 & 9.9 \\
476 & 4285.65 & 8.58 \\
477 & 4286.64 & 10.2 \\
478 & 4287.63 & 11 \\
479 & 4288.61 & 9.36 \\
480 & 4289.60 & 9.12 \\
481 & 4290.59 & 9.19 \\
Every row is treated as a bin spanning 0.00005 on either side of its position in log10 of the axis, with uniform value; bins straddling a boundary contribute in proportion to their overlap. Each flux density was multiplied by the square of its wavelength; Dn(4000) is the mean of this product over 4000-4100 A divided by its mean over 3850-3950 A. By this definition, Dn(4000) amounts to 1.9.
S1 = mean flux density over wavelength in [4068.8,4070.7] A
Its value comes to 11.2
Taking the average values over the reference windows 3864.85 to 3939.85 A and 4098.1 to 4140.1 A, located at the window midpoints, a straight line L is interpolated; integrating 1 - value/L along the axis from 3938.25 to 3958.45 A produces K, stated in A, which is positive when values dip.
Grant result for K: 0.4 A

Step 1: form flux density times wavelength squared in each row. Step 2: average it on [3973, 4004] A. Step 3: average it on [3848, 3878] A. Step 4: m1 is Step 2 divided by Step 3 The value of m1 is 1.7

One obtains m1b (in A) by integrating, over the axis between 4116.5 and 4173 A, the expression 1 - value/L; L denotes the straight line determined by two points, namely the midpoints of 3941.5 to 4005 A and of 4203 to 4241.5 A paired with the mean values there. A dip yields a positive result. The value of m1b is -3.5 A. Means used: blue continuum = 7.19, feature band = 10.1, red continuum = 10.6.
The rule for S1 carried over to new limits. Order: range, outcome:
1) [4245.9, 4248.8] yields 11.8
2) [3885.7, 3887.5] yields 5.65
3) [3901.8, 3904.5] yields 7.68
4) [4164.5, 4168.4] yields 10.3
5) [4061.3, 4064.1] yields 9.67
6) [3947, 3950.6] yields 7.9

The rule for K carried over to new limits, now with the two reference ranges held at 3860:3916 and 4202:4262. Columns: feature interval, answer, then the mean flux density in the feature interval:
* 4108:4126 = -2.7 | 10.5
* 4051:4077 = -4.3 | 9.85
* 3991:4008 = -4.4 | 9.6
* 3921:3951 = 8.2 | 4.96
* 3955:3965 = 0.9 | 6.49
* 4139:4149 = -0.1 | 9.59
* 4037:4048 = -3.4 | 10.7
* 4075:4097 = -4.8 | 10.6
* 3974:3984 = -0.5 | 7.75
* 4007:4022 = -4.6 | 10.2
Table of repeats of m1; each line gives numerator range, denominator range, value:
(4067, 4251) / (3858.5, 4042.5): 1.58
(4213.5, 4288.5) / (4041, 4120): 1.12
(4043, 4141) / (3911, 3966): 1.86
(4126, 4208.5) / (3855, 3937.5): 2.02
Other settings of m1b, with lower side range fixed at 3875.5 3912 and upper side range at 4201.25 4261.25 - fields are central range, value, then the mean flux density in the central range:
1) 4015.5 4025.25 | -3.2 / 10.5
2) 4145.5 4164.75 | -1.1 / 10.2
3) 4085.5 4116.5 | -4.0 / 10.1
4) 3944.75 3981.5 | 5.9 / 6.03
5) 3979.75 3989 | -1.3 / 8.48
